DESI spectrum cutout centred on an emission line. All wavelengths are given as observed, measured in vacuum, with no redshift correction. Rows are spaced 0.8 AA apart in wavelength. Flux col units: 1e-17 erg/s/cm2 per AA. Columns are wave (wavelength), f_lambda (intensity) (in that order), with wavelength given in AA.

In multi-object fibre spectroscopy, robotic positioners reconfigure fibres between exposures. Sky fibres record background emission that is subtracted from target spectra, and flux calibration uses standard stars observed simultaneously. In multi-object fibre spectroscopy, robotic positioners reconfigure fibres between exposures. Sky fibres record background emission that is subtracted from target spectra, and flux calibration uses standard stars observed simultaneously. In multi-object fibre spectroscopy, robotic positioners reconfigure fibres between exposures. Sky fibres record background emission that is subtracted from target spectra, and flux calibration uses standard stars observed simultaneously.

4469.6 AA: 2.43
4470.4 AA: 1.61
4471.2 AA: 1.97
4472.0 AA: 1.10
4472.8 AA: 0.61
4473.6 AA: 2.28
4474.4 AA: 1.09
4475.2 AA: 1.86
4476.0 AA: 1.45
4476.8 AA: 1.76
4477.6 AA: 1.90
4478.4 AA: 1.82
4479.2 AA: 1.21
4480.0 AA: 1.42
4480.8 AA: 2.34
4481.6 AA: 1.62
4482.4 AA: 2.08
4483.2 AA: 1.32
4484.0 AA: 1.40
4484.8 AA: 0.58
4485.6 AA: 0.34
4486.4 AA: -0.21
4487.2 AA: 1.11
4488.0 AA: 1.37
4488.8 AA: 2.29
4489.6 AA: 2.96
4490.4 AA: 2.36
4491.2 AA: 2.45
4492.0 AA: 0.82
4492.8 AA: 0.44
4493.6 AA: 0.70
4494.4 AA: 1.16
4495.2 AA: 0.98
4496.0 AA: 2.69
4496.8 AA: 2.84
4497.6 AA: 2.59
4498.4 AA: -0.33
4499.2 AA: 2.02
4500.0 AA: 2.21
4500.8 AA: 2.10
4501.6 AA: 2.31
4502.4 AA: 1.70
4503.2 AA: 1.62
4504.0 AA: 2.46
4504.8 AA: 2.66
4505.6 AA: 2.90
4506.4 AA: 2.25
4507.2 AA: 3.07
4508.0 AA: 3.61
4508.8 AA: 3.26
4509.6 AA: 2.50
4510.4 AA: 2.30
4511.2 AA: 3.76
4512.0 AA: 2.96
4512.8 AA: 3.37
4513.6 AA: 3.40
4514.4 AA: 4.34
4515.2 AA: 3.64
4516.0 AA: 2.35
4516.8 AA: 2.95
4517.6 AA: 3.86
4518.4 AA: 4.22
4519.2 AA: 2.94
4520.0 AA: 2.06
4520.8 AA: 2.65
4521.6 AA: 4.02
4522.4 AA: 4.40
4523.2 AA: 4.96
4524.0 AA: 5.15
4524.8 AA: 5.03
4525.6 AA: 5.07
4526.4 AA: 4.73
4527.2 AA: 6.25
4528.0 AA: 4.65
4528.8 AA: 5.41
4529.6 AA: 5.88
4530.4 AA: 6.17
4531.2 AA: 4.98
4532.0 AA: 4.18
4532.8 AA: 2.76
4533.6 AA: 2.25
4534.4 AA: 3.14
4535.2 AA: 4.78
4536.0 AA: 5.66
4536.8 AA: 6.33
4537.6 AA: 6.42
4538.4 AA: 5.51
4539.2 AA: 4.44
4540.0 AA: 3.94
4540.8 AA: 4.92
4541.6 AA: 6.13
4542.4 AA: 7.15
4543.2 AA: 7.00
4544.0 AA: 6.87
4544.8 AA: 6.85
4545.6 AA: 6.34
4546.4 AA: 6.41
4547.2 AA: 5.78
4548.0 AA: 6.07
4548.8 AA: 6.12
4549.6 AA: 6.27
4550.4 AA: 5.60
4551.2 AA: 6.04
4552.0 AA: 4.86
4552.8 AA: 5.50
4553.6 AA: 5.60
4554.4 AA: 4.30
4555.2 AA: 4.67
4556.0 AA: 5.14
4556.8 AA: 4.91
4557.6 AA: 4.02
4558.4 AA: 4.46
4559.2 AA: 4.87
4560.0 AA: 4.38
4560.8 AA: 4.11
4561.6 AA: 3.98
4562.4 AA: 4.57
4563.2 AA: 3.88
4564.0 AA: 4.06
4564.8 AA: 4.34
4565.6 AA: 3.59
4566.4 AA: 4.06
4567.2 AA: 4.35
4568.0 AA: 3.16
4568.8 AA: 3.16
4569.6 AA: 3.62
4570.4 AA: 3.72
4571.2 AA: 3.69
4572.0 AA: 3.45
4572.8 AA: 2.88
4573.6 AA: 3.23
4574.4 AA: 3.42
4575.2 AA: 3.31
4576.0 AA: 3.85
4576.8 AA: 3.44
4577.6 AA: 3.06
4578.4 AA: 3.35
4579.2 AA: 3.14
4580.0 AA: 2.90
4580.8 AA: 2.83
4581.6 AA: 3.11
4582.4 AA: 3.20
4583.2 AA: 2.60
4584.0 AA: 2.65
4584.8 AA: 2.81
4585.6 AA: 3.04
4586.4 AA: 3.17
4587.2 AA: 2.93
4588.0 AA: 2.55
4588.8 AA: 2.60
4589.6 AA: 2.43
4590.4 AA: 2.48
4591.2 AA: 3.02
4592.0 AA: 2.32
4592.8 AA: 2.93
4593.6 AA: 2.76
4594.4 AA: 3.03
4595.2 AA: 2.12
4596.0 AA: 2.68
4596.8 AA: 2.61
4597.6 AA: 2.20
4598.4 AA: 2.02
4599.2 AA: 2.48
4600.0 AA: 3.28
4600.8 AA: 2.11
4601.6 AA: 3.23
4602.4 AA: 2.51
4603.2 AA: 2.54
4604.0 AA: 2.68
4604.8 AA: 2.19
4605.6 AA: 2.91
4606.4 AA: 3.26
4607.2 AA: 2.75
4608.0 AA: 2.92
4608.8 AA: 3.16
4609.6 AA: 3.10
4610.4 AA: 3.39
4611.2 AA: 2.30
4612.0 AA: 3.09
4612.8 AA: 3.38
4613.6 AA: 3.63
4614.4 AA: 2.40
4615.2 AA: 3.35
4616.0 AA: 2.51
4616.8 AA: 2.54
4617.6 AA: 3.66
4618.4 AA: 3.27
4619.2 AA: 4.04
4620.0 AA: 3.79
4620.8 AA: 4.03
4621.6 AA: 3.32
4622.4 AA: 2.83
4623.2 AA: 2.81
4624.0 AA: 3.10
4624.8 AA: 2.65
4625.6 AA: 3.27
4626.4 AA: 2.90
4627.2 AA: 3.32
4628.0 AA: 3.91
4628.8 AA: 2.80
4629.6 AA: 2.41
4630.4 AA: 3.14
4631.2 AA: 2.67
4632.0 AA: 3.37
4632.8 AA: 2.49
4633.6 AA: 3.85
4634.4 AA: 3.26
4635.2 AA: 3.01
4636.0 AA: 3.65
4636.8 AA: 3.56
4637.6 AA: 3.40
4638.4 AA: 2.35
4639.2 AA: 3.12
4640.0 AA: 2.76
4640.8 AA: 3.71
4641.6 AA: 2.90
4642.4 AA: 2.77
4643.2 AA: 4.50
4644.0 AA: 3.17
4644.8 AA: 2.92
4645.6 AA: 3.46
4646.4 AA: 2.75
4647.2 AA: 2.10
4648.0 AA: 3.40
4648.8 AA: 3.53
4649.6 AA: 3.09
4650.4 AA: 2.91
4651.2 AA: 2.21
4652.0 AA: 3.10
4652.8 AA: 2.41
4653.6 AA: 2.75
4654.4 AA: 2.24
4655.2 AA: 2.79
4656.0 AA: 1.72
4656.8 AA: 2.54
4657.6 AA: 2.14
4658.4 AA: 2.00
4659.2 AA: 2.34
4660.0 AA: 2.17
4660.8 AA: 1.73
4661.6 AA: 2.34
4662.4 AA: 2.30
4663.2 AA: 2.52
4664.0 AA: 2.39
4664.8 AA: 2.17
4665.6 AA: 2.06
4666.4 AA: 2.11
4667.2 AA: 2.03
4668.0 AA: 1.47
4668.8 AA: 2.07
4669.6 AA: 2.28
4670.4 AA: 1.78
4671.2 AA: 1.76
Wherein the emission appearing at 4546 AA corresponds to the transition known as Lyman alpha 1216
